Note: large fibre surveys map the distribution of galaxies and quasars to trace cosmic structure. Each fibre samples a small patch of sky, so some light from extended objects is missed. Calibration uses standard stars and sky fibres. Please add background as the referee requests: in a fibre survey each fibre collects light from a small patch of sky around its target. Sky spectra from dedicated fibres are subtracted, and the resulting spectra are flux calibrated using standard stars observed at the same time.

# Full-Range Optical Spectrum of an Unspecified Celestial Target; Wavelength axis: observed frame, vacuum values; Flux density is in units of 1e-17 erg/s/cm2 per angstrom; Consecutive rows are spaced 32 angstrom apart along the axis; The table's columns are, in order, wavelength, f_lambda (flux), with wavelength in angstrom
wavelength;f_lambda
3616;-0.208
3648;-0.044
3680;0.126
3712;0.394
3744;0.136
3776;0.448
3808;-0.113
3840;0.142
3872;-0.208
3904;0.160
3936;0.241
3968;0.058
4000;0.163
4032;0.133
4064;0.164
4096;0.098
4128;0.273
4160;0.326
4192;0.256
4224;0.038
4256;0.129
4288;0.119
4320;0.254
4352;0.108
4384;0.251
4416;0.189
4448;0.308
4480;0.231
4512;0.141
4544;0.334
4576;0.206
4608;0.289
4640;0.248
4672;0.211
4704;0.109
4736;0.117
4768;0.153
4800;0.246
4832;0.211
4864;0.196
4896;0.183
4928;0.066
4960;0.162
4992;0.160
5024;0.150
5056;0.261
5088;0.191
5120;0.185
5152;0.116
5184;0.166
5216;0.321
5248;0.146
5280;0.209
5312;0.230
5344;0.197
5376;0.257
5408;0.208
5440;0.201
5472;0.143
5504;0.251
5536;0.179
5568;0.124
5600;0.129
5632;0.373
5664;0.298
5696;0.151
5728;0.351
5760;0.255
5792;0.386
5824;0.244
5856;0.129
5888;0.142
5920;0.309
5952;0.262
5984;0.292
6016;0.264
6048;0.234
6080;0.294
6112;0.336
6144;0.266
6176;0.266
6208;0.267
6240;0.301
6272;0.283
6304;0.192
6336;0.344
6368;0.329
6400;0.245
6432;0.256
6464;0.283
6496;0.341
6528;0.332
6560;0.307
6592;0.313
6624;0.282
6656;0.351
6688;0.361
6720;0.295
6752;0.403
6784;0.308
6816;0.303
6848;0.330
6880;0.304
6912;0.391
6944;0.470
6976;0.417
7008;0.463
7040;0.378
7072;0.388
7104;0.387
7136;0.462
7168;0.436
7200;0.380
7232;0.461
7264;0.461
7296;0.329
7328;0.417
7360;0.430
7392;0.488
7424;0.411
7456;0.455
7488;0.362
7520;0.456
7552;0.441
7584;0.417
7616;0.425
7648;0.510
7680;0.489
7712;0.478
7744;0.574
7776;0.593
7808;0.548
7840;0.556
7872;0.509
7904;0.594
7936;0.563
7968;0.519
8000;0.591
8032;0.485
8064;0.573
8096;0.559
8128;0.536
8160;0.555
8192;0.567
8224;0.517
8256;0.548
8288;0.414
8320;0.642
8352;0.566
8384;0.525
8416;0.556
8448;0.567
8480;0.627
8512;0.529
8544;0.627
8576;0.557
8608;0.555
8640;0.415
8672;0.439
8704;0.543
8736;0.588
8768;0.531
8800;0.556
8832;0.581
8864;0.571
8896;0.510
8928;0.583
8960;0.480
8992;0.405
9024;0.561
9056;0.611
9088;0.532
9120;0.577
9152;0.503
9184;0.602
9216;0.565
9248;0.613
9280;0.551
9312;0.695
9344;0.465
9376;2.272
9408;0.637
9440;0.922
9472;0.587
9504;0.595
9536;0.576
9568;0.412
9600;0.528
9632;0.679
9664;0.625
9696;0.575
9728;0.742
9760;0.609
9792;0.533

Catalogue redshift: 0.73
